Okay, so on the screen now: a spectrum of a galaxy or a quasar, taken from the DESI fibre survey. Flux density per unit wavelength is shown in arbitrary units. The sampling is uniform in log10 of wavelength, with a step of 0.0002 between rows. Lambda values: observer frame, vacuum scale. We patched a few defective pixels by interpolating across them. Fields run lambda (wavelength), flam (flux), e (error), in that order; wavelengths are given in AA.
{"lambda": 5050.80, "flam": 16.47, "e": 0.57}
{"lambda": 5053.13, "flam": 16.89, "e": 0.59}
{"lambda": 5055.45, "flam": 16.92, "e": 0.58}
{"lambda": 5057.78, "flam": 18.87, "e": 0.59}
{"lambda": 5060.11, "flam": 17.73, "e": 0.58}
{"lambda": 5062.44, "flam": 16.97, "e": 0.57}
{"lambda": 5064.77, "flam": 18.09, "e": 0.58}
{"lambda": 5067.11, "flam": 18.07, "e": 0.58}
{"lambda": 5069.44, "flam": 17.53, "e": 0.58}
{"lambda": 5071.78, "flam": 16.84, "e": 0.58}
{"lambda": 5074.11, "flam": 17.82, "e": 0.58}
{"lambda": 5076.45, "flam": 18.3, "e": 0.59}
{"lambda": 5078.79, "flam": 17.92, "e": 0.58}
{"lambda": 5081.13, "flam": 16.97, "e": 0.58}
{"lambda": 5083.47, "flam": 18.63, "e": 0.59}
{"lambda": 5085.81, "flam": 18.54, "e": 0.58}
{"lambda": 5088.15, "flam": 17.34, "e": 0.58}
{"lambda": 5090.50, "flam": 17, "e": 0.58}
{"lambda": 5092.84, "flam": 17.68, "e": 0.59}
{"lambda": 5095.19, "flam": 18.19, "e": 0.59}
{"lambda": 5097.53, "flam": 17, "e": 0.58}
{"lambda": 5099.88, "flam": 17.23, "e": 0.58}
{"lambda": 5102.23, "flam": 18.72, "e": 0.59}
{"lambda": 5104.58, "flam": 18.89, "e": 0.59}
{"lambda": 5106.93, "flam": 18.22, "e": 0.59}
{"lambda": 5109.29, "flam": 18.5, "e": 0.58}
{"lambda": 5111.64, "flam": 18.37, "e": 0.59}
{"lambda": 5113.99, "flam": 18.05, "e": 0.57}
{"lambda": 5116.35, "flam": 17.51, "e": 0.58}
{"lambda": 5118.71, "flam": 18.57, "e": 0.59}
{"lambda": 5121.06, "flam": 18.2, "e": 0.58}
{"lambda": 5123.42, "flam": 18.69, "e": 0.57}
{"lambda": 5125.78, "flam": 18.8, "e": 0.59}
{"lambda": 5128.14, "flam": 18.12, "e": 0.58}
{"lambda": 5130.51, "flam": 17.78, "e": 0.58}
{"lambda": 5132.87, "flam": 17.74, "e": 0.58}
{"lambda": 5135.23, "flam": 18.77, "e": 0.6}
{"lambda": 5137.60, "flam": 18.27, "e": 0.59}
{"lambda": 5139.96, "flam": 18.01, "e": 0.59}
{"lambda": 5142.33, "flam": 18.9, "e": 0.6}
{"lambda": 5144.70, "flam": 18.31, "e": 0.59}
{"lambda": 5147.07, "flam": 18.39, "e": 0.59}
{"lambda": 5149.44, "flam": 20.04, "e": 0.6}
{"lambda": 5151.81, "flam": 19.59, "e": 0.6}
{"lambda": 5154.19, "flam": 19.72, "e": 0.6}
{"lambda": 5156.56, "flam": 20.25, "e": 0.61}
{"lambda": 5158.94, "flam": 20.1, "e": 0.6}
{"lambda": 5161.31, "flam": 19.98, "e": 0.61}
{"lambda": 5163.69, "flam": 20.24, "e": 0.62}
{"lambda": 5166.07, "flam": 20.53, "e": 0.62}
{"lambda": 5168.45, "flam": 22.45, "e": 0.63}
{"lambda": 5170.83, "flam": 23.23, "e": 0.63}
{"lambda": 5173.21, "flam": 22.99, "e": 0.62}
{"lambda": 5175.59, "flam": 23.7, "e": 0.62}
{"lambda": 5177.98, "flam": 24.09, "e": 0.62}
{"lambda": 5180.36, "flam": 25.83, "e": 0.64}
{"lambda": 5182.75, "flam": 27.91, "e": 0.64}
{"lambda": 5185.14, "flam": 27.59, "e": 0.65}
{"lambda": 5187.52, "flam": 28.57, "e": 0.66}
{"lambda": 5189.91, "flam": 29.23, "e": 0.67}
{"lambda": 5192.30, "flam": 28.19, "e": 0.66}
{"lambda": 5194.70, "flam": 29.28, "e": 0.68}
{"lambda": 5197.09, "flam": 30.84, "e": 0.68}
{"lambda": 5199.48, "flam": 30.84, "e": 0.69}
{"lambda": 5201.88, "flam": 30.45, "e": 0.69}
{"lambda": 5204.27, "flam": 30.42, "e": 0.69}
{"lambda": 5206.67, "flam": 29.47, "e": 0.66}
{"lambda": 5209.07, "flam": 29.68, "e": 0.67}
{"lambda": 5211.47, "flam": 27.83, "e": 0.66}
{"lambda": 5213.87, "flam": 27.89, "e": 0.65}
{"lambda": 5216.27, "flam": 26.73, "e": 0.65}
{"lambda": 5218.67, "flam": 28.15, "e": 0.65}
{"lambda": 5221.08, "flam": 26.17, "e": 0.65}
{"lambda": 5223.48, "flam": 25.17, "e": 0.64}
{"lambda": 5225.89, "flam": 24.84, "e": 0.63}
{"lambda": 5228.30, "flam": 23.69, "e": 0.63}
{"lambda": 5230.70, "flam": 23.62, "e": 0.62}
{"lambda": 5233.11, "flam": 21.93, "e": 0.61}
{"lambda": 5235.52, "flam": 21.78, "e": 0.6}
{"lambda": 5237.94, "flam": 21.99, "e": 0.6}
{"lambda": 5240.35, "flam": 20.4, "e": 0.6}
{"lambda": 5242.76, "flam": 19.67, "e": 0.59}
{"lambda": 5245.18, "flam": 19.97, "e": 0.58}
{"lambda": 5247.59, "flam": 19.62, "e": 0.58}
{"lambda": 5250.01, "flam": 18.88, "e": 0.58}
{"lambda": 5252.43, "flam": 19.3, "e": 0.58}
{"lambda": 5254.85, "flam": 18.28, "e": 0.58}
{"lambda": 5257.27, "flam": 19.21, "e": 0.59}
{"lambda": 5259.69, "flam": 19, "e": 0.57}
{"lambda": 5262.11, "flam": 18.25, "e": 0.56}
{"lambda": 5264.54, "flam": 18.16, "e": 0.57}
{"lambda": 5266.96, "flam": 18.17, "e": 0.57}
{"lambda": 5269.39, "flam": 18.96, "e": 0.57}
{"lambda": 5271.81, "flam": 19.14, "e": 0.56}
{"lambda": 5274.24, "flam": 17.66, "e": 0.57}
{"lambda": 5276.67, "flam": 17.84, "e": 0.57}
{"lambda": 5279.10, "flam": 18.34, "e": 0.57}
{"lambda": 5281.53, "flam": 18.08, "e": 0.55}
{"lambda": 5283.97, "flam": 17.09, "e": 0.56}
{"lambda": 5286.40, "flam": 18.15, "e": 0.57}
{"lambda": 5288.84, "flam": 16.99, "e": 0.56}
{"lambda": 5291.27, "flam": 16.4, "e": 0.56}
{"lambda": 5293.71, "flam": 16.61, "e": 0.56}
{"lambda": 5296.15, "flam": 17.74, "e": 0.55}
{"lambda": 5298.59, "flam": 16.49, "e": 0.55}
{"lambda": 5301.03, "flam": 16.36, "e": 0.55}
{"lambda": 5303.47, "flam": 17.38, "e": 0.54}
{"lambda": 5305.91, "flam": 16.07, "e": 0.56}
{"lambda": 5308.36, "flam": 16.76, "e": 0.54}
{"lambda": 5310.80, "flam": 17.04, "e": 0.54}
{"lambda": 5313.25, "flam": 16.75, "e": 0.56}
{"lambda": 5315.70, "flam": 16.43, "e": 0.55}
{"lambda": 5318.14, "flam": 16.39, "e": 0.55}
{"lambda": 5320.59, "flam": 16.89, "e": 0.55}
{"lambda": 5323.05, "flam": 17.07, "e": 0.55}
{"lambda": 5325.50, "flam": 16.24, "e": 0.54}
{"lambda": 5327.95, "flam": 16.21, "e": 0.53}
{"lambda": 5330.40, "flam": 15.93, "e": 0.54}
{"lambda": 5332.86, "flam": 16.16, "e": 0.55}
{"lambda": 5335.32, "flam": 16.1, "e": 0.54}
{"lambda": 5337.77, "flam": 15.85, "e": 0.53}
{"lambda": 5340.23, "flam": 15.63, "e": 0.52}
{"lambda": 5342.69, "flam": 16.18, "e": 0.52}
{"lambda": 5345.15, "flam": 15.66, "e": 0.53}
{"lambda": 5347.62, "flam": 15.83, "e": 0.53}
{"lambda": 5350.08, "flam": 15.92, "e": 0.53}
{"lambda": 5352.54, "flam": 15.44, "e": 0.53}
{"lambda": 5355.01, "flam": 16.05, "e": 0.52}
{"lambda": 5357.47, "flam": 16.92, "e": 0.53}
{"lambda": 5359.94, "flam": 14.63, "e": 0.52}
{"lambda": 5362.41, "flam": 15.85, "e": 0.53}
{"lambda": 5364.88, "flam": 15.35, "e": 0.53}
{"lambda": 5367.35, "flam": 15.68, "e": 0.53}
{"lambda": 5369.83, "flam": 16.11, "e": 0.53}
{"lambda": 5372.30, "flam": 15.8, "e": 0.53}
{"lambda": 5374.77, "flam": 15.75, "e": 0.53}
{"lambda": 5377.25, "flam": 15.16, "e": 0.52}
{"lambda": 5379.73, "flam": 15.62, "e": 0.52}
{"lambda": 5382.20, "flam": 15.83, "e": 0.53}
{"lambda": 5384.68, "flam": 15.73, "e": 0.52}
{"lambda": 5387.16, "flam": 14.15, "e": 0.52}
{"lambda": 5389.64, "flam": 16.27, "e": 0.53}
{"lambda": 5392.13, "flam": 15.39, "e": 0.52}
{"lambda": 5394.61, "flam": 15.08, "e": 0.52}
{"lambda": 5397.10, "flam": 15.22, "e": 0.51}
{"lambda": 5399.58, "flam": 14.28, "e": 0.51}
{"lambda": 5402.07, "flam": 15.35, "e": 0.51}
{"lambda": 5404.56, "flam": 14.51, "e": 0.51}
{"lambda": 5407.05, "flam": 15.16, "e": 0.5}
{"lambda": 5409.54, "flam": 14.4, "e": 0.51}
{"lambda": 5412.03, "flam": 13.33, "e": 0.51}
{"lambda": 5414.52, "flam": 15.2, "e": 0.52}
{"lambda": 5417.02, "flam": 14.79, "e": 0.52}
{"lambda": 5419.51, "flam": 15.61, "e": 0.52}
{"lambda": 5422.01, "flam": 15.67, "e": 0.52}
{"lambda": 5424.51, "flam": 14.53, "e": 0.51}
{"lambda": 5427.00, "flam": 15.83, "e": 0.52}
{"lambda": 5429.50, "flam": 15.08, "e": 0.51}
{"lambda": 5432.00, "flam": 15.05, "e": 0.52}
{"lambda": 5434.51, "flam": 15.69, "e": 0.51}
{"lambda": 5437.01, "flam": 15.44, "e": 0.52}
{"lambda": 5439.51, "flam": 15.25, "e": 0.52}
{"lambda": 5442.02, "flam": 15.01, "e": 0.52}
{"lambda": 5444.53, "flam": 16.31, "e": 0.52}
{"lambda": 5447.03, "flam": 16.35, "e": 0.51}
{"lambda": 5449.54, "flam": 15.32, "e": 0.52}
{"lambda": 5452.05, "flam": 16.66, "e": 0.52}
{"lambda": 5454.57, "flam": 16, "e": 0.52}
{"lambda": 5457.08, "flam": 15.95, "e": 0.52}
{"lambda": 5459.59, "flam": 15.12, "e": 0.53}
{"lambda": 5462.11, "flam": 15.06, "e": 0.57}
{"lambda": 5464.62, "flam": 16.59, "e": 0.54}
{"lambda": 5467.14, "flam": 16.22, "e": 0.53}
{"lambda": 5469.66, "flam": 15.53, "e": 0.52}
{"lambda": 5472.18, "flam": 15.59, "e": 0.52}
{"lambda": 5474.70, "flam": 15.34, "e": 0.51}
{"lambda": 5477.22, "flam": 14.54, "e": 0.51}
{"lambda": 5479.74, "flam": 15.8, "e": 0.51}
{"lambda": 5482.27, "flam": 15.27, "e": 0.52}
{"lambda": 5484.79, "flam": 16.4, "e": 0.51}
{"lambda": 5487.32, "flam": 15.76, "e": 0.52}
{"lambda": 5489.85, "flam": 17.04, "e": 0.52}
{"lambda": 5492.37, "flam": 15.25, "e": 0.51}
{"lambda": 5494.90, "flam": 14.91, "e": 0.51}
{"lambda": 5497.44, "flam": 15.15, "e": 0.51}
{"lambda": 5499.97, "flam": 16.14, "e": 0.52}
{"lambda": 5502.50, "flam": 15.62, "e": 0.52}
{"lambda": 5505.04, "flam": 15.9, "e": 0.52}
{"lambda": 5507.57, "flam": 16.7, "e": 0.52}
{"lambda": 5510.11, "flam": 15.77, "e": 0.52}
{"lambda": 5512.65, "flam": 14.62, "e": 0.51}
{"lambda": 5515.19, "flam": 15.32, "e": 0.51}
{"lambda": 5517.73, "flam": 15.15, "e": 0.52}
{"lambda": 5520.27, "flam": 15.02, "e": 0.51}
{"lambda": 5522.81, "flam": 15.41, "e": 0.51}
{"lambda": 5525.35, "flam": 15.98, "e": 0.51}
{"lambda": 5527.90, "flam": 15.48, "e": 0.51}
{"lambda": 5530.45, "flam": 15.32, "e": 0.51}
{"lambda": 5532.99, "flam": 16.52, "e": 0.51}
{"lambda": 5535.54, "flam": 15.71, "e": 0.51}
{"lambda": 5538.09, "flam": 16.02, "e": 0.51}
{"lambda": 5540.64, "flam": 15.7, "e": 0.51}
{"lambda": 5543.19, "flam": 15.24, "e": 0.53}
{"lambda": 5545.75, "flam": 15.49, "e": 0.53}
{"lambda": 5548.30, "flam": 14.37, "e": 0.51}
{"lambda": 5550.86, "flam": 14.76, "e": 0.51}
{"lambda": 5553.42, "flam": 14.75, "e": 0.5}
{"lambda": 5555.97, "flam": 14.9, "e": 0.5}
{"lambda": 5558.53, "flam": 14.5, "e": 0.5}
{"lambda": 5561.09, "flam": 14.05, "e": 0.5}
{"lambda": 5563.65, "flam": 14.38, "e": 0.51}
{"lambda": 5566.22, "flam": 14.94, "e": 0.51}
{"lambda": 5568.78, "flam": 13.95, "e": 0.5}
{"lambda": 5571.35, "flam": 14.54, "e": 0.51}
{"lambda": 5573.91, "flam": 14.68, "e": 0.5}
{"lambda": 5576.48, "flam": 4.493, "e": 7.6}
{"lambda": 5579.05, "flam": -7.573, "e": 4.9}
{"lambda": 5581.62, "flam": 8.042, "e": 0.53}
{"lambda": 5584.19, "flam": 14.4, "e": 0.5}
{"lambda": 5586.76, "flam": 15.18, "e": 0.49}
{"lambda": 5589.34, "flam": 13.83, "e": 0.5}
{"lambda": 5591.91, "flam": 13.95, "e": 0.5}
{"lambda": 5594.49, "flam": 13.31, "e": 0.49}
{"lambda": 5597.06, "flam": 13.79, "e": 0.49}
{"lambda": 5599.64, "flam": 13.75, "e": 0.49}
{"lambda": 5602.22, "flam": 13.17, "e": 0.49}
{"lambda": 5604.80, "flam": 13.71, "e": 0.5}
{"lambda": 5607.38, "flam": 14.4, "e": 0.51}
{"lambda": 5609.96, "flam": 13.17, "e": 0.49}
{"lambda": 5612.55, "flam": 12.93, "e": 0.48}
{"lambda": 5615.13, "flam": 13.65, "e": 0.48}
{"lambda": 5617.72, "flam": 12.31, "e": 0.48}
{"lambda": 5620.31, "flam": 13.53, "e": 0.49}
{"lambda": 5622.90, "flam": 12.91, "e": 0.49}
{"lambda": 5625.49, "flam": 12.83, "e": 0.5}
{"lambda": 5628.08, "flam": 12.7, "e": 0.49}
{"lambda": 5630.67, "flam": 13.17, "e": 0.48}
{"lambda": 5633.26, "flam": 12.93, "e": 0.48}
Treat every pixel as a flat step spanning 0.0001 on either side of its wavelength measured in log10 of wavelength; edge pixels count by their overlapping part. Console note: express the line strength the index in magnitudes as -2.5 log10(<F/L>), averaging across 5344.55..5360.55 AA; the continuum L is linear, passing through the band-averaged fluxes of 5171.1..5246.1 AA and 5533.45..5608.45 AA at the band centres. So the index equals 0.31 mag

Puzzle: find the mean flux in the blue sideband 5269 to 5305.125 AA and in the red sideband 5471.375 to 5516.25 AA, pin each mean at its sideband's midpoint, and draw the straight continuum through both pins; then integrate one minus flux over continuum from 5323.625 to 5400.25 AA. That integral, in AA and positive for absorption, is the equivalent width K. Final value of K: 5.1 AA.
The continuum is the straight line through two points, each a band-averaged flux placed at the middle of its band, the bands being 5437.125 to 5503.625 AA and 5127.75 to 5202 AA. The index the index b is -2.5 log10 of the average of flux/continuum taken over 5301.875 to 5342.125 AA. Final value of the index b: 0.17 mag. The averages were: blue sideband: 22.8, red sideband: 15.7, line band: 16.4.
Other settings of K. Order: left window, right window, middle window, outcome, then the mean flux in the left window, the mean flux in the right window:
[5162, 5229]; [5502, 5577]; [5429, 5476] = 5.80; 26.6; 14.9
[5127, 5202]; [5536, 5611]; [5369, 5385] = 1.83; 22.7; 13.1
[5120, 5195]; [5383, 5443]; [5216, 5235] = -4.74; 21.6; 15.1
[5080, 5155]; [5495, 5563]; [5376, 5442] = 4.33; 18.3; 15.4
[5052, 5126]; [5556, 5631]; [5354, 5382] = -1.47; 17.9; 12.5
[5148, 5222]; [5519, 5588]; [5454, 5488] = 1.23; 25.5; 13.6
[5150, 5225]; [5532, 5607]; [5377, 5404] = 5.39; 25.7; 13.3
